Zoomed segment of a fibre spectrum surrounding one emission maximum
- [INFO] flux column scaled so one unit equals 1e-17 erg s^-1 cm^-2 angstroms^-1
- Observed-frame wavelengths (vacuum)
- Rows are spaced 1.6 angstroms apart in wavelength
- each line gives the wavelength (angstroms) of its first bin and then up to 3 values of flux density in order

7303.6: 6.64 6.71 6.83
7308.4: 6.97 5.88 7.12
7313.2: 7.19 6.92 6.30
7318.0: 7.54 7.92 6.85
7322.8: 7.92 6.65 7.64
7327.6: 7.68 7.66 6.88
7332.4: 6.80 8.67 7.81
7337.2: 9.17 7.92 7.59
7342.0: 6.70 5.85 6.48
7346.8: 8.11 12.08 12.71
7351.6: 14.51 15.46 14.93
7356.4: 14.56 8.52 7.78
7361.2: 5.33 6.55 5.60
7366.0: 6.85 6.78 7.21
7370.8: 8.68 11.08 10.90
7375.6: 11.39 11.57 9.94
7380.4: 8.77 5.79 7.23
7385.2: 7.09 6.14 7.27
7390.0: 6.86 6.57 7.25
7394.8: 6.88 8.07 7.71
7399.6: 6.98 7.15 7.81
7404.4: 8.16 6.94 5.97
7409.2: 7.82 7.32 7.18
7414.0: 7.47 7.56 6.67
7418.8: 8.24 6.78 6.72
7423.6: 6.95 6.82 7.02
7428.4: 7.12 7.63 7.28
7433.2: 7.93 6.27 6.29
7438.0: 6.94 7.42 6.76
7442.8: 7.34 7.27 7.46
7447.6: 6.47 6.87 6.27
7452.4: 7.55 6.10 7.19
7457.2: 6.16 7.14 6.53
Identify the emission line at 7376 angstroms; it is [N II]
